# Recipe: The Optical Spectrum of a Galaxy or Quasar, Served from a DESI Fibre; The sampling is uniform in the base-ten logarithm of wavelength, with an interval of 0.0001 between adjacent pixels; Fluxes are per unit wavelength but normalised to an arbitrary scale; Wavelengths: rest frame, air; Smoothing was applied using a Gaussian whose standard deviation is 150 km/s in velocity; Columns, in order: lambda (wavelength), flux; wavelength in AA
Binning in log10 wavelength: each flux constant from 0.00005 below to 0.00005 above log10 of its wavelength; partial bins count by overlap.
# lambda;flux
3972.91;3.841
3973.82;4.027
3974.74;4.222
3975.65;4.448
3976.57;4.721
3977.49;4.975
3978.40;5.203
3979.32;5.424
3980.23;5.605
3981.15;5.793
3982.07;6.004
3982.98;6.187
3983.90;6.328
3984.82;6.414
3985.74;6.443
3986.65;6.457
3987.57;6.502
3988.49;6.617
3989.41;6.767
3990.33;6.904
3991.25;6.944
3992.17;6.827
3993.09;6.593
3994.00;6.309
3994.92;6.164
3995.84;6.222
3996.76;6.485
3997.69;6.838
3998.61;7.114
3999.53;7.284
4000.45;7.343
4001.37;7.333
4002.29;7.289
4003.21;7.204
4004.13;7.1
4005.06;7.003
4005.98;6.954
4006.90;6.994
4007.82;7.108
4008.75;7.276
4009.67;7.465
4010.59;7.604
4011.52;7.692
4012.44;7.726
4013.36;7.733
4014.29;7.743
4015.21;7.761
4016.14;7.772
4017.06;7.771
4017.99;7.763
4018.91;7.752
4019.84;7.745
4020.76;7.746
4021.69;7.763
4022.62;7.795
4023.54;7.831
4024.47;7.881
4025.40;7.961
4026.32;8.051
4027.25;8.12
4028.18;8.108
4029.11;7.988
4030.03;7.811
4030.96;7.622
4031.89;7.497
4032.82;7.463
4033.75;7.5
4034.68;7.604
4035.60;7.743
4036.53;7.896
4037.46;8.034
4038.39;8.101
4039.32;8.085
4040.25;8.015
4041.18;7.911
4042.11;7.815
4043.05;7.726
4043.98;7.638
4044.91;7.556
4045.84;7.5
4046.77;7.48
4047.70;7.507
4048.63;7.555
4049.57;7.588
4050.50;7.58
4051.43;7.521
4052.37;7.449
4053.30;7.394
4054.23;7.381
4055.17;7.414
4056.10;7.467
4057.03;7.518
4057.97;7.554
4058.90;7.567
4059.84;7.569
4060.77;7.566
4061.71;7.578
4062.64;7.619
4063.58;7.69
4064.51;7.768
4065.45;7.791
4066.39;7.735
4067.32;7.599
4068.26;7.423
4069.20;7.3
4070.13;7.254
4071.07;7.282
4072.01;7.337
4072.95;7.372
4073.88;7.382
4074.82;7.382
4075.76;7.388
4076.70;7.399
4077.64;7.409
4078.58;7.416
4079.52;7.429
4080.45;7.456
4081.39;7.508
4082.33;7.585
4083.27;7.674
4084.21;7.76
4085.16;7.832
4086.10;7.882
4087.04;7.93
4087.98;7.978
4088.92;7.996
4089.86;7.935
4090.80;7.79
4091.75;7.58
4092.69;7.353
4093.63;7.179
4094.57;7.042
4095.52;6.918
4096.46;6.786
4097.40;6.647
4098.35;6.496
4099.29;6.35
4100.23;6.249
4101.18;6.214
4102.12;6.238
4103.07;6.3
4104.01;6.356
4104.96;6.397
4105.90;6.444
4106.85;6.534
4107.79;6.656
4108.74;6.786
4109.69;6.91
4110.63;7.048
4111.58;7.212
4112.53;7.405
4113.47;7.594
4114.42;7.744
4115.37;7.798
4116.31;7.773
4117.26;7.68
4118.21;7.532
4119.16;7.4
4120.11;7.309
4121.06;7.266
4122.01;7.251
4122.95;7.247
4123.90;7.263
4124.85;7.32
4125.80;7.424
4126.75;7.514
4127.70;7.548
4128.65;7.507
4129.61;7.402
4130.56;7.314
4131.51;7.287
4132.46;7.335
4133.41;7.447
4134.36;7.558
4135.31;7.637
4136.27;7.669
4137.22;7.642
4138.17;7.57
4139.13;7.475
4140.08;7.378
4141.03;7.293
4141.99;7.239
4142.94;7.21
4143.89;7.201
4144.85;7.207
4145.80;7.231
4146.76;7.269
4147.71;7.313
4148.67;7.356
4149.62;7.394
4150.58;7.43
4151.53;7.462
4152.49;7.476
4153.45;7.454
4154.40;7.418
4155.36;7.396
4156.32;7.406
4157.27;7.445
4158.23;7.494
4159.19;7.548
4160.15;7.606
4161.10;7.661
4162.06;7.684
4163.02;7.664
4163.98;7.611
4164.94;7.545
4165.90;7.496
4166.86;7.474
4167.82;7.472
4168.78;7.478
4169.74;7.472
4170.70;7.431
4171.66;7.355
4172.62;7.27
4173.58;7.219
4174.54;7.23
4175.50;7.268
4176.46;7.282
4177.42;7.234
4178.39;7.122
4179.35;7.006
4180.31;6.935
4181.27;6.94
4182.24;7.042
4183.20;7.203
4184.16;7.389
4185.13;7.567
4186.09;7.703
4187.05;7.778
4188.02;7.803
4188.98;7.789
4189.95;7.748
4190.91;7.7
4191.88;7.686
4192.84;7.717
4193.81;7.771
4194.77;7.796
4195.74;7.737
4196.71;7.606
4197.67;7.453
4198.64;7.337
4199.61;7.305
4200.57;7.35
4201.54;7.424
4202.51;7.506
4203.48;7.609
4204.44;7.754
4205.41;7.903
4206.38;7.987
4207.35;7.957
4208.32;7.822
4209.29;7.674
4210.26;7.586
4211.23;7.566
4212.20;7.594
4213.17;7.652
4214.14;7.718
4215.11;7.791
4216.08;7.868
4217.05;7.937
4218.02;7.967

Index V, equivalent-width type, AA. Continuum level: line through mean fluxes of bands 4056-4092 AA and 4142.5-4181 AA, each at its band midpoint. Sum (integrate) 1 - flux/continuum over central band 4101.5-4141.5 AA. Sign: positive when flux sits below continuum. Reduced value 1.21 AA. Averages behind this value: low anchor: 7.58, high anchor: 7.38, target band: 7.25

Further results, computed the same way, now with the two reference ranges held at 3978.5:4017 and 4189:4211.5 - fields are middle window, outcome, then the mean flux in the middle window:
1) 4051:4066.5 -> -1.0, 7.56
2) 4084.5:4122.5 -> 0.7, 7.15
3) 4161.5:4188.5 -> 0.6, 7.38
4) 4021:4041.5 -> -2.5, 7.85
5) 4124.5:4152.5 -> 0.0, 7.4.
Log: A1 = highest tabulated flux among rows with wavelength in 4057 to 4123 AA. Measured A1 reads 7.996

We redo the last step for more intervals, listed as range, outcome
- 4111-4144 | 7.798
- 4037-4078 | 8.101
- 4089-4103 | 7.935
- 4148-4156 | 7.476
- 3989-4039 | 8.12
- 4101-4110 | 6.91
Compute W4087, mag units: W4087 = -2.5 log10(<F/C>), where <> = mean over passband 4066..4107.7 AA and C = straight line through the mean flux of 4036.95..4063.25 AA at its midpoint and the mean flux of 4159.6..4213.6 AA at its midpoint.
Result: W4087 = 0.057 mag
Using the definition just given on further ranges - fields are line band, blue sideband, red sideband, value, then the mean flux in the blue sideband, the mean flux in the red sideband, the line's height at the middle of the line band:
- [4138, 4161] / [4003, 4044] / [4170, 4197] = 0.02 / 7.69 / 7.44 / 7.49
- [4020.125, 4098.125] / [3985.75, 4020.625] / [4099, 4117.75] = -0.09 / 7.14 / 6.89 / 7.01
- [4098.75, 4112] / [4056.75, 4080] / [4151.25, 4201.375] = 0.14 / 7.49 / 7.46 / 7.48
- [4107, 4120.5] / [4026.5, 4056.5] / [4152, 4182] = 0.03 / 7.69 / 7.39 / 7.52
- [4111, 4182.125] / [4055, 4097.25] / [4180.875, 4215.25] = 0.02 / 7.52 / 7.61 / 7.57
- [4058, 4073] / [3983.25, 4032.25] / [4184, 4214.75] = -0.02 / 7.27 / 7.66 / 7.39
